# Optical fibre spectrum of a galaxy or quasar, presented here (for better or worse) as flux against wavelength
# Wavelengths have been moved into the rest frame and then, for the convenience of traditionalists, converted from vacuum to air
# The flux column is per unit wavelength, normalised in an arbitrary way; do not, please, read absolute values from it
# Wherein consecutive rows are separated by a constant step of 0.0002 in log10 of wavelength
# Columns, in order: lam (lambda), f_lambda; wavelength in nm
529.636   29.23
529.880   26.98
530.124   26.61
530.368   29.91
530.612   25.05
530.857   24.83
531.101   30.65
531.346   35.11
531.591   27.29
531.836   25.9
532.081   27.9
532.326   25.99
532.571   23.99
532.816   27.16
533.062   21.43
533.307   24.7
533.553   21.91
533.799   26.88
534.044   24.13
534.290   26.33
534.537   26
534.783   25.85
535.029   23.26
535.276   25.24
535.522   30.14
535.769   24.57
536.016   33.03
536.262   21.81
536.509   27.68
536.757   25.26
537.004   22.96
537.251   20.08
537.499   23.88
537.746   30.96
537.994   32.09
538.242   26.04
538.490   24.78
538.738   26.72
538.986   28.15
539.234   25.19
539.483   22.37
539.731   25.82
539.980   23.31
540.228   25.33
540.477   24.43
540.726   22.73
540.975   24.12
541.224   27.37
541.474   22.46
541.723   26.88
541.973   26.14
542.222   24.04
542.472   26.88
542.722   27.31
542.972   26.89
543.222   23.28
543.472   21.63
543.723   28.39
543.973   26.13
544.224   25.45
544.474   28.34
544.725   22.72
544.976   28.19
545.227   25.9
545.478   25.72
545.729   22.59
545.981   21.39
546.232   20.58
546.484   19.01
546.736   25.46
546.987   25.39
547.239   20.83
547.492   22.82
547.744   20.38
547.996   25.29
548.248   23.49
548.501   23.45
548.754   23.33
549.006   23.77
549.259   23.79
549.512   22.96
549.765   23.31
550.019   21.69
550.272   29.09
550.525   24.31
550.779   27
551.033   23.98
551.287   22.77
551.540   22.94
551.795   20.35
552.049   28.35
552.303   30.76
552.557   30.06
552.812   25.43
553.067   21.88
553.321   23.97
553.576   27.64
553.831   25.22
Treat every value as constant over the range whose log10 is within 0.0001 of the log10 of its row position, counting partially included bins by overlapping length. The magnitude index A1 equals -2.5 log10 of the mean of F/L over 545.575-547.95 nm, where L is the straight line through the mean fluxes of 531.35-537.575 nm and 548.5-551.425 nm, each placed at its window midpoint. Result 0.10 mag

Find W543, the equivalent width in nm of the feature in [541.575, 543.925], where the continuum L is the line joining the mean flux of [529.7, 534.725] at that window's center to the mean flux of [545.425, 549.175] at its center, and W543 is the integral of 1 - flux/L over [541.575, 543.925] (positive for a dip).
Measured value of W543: -0.17 nm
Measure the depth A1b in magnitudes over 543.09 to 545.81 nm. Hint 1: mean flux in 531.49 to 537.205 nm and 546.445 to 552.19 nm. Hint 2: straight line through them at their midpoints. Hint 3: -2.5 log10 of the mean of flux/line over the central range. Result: -0.045 mag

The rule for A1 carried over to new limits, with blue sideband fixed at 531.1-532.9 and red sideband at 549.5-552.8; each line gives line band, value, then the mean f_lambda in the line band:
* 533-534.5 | 0.13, 24.4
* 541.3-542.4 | 0.06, 25.1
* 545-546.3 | 0.10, 23.7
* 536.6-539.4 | 0.04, 26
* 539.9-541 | 0.12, 24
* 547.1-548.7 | 0.13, 22.7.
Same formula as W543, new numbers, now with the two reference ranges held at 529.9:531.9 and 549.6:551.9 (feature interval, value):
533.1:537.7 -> 0.334 nm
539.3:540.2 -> 0.076 nm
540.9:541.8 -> 0.027 nm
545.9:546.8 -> 0.127 nm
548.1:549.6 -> 0.052 nm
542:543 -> -0.020 nm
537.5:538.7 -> -0.055 nm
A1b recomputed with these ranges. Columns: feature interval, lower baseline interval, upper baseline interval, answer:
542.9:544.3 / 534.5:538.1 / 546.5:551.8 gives -0.02 mag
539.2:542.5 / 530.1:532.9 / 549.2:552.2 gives 0.05 mag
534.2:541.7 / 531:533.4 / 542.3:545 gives 0.03 mag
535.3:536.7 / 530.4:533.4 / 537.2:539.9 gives -0.03 mag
